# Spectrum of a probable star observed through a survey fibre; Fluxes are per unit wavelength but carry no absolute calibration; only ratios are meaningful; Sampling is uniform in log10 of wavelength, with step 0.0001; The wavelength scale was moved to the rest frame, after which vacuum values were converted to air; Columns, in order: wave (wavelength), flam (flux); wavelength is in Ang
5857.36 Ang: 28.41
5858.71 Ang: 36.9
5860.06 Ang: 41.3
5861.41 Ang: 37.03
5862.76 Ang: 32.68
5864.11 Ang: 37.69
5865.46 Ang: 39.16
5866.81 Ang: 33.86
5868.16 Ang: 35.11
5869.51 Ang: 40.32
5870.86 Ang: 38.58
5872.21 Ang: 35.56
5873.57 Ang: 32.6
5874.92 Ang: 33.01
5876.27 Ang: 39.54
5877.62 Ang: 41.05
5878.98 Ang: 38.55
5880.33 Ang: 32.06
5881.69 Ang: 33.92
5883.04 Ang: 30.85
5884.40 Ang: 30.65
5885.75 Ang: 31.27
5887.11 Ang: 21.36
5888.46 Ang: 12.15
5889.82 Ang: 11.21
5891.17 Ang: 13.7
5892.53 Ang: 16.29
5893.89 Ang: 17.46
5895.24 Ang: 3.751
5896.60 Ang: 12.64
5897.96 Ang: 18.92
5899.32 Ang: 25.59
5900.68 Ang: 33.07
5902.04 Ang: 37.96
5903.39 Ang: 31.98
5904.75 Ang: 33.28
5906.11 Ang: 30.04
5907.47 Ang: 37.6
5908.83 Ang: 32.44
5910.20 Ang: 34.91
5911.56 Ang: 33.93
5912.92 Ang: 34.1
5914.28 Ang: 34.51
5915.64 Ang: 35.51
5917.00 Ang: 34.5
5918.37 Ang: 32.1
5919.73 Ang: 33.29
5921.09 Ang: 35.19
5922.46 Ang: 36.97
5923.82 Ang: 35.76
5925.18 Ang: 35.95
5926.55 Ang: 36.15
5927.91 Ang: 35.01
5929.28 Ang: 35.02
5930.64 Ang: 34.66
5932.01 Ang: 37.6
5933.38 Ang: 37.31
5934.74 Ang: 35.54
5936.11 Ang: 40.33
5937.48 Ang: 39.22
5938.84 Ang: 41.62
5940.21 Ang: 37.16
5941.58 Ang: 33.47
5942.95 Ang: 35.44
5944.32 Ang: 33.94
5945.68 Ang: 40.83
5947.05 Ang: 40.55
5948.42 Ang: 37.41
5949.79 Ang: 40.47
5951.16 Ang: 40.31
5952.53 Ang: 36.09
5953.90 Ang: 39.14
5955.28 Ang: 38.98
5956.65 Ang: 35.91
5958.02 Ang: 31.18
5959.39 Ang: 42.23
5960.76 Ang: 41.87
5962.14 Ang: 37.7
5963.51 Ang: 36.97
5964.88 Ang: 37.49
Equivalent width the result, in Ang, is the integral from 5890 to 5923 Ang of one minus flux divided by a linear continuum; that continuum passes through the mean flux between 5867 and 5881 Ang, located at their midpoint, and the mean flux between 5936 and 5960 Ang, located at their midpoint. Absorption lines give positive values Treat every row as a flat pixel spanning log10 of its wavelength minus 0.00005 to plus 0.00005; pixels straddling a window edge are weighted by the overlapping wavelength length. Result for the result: 7.8 Ang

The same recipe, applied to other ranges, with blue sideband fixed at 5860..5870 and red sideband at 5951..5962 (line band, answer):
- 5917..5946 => 1.2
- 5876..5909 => 9.5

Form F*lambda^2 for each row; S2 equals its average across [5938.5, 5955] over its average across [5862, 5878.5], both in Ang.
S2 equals 1.06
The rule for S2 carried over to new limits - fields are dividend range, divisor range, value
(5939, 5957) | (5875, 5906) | 1.48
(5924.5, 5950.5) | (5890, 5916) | 1.40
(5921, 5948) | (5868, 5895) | 1.31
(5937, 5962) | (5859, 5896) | 1.30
